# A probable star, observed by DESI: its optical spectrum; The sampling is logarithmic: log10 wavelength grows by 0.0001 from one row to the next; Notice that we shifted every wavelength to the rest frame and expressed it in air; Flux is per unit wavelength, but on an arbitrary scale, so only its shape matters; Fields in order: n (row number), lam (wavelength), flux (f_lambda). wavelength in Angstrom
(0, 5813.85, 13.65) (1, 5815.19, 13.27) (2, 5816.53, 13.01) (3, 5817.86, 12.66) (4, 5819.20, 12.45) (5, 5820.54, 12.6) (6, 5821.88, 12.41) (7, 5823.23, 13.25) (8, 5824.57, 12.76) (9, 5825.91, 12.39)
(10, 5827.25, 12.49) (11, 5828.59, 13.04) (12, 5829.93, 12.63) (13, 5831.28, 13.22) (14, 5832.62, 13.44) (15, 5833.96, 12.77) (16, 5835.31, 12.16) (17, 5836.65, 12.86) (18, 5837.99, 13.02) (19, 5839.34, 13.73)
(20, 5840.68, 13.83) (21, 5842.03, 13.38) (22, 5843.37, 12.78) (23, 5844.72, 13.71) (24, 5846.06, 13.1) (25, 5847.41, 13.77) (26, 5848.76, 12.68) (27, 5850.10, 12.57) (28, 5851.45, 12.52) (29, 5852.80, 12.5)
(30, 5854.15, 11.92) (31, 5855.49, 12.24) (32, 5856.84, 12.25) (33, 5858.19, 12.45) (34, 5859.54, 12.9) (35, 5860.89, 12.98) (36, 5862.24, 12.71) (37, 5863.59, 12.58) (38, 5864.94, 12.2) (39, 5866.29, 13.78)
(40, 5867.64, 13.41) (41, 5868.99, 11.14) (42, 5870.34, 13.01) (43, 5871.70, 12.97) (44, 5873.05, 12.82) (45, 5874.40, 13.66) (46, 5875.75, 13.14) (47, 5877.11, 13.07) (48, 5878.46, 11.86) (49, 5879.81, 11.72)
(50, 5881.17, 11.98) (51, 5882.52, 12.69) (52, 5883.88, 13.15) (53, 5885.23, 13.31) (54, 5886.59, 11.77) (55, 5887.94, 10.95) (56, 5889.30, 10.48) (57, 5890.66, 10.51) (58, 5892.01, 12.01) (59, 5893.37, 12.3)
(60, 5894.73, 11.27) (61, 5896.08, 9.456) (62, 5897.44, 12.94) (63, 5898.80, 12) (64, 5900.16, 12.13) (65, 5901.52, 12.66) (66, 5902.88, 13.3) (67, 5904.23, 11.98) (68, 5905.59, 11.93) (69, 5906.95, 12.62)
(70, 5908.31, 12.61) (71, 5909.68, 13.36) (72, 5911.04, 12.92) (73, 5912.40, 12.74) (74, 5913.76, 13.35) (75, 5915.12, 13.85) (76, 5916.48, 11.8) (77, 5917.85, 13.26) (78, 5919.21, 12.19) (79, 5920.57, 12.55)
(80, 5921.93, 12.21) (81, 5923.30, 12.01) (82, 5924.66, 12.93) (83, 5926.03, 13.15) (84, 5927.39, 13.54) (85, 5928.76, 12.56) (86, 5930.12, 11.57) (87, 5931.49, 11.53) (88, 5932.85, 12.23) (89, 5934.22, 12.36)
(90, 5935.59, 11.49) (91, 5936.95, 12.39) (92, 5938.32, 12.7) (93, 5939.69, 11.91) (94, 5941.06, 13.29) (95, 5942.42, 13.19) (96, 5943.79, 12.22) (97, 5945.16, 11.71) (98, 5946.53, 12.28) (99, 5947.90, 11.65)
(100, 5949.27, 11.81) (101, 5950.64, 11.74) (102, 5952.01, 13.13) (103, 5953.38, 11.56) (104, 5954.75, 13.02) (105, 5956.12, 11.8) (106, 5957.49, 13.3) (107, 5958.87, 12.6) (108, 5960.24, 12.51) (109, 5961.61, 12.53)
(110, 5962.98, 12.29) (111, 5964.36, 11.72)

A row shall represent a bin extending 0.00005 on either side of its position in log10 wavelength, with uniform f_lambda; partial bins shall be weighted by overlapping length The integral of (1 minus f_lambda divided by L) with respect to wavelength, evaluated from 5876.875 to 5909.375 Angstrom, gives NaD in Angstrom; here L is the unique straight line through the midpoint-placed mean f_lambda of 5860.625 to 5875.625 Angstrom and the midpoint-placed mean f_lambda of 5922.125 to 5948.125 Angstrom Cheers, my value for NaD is 1.6 Angstrom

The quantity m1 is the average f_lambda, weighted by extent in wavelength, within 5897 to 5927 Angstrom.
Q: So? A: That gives 12.7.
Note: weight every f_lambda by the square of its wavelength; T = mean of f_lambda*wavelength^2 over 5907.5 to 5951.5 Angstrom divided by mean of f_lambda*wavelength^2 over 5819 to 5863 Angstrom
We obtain 1.00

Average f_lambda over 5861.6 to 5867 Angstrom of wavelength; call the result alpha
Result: 12.8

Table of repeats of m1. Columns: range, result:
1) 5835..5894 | 12.6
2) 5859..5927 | 12.5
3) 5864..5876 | 12.9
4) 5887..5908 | 11.8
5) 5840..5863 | 12.8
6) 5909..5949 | 12.5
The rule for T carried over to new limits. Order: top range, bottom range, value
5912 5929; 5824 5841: 1.02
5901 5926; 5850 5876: 1.02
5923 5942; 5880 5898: 1.07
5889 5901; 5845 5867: 0.92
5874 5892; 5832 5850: 0.94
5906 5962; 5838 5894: 1.01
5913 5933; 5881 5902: 1.08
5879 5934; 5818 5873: 0.98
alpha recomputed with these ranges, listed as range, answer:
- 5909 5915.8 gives 13.3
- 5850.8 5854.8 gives 12.3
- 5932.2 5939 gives 12.2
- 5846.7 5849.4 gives 13.2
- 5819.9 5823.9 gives 12.7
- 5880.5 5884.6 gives 12.6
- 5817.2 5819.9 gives 12.6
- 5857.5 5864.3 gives 12.7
